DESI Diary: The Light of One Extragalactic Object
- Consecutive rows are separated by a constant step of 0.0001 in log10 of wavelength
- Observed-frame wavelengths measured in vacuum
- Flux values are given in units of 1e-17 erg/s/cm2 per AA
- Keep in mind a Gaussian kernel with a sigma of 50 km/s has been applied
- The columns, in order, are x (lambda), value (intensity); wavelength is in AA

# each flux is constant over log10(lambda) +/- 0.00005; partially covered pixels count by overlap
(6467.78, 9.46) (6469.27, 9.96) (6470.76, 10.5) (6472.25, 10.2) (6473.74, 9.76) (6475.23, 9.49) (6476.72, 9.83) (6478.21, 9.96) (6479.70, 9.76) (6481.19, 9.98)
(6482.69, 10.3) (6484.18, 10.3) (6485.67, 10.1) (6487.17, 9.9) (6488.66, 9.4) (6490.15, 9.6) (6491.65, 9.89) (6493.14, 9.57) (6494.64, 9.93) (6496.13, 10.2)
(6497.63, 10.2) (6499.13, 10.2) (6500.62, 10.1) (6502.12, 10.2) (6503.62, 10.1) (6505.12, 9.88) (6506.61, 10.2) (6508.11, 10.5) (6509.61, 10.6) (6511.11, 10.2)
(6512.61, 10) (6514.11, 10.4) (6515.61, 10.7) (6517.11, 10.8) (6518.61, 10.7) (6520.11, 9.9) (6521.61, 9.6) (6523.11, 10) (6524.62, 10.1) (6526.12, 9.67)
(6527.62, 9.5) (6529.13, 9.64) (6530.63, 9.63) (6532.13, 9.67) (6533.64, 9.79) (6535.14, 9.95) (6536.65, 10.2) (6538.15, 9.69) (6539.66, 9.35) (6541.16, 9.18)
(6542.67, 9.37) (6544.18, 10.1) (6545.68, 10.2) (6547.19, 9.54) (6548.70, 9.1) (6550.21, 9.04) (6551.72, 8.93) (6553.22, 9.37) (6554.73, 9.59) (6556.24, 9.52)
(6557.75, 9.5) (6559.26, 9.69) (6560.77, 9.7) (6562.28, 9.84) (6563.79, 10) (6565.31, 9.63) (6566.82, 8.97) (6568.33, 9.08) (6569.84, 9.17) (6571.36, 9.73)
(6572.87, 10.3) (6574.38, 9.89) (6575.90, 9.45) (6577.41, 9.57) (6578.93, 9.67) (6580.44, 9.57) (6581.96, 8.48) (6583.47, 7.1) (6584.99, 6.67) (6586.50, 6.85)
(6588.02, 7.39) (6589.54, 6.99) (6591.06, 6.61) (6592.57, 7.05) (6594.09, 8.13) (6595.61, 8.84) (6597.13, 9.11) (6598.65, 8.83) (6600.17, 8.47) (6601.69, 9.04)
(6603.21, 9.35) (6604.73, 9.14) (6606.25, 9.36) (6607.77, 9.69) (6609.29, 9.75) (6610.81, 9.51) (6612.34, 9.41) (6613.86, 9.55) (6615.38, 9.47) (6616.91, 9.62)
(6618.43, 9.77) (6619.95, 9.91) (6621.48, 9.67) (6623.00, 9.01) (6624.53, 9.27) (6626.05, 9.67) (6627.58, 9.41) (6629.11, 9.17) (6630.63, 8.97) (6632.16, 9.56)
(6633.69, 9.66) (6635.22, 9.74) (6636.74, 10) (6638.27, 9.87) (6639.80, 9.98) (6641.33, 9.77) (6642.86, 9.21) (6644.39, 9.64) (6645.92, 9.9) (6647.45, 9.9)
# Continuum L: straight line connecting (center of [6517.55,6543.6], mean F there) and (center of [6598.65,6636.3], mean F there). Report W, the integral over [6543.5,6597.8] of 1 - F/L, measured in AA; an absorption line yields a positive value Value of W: 3.7 AA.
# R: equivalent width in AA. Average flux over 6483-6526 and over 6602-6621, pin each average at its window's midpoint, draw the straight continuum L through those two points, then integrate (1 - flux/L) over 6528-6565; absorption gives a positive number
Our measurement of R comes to 1.04 AA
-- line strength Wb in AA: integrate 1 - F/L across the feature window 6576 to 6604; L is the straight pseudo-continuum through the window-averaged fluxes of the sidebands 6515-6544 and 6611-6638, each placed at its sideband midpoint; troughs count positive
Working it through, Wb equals 4.10 AA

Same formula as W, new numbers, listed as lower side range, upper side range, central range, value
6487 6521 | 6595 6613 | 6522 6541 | 0.27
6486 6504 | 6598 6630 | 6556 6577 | 0.00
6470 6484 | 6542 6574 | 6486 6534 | -1.06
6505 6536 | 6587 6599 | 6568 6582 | -1.98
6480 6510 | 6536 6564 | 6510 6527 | -0.60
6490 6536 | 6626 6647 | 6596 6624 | 0.99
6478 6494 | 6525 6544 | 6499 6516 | -0.81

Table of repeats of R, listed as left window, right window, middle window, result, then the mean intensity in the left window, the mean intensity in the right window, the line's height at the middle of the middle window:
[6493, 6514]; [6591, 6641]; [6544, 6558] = 0.46 AA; 10.2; 9.27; 9.78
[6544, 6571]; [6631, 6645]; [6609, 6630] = 0.30 AA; 9.49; 9.69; 9.64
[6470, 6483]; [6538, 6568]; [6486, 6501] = -0.06 AA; 9.96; 9.51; 9.86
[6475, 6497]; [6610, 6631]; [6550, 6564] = 0.22 AA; 9.89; 9.47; 9.67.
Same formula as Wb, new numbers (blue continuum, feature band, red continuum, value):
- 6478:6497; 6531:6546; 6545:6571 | -0.2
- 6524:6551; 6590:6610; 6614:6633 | 1.7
